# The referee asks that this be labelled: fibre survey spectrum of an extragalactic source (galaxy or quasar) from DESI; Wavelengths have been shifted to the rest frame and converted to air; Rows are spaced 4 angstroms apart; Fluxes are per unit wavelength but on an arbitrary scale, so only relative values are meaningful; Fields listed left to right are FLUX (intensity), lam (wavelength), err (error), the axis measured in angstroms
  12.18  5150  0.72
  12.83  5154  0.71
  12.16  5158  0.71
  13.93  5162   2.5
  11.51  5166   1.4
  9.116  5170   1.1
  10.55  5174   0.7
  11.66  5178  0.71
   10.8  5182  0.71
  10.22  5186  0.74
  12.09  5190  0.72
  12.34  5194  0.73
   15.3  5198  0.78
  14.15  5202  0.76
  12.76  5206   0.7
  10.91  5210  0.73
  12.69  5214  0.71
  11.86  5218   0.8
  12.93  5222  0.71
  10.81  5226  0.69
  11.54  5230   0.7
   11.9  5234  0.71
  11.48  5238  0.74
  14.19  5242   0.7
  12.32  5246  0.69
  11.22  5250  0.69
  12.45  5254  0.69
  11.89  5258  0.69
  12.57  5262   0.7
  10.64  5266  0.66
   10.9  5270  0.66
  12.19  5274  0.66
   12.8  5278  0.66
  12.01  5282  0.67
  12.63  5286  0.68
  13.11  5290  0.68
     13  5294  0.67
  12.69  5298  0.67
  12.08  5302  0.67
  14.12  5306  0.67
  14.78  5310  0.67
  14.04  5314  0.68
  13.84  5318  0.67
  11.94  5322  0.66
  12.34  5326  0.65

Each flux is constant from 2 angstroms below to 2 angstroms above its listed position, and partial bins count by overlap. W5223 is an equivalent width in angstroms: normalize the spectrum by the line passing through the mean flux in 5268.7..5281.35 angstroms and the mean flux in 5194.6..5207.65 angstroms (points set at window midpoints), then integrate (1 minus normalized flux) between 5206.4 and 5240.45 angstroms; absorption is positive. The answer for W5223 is 3.8 angstroms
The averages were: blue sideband 13.9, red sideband 12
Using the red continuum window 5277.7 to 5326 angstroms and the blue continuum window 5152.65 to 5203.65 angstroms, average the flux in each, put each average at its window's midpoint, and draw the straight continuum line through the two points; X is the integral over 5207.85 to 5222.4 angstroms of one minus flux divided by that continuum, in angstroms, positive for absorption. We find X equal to 0.4 angstroms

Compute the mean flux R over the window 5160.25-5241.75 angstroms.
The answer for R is 12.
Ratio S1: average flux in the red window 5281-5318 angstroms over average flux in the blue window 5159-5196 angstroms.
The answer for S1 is 1.2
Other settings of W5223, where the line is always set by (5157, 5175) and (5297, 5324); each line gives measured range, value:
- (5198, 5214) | -1.29 angstroms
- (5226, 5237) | 0.71 angstroms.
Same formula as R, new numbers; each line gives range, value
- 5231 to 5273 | 12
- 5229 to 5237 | 11.7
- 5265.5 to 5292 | 12.1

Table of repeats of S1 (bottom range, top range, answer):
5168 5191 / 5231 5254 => 1.14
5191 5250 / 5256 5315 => 1.01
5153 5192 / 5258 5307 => 1.08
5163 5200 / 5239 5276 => 1.04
